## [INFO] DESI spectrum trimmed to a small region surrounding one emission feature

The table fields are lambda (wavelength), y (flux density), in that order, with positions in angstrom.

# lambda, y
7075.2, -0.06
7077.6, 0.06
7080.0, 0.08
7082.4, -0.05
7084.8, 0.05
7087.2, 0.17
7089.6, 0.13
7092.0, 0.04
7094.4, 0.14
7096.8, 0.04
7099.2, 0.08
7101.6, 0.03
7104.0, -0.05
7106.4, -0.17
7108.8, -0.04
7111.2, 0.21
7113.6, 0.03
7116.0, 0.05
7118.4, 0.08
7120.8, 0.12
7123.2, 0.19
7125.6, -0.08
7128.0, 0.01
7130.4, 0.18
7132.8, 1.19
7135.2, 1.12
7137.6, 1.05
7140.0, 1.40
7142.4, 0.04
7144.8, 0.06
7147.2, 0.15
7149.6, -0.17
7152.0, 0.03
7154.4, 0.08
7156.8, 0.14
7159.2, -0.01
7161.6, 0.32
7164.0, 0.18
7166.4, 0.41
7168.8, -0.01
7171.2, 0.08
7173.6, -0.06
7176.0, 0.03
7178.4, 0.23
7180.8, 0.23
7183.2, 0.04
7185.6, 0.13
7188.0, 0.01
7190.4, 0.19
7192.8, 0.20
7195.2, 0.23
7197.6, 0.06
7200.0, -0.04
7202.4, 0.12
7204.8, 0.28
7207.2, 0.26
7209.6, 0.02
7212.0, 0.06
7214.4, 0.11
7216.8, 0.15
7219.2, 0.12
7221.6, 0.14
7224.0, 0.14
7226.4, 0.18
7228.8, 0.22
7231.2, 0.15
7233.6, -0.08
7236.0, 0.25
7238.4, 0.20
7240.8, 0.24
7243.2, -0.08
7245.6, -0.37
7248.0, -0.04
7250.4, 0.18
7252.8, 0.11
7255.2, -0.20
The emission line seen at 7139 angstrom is [O II]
